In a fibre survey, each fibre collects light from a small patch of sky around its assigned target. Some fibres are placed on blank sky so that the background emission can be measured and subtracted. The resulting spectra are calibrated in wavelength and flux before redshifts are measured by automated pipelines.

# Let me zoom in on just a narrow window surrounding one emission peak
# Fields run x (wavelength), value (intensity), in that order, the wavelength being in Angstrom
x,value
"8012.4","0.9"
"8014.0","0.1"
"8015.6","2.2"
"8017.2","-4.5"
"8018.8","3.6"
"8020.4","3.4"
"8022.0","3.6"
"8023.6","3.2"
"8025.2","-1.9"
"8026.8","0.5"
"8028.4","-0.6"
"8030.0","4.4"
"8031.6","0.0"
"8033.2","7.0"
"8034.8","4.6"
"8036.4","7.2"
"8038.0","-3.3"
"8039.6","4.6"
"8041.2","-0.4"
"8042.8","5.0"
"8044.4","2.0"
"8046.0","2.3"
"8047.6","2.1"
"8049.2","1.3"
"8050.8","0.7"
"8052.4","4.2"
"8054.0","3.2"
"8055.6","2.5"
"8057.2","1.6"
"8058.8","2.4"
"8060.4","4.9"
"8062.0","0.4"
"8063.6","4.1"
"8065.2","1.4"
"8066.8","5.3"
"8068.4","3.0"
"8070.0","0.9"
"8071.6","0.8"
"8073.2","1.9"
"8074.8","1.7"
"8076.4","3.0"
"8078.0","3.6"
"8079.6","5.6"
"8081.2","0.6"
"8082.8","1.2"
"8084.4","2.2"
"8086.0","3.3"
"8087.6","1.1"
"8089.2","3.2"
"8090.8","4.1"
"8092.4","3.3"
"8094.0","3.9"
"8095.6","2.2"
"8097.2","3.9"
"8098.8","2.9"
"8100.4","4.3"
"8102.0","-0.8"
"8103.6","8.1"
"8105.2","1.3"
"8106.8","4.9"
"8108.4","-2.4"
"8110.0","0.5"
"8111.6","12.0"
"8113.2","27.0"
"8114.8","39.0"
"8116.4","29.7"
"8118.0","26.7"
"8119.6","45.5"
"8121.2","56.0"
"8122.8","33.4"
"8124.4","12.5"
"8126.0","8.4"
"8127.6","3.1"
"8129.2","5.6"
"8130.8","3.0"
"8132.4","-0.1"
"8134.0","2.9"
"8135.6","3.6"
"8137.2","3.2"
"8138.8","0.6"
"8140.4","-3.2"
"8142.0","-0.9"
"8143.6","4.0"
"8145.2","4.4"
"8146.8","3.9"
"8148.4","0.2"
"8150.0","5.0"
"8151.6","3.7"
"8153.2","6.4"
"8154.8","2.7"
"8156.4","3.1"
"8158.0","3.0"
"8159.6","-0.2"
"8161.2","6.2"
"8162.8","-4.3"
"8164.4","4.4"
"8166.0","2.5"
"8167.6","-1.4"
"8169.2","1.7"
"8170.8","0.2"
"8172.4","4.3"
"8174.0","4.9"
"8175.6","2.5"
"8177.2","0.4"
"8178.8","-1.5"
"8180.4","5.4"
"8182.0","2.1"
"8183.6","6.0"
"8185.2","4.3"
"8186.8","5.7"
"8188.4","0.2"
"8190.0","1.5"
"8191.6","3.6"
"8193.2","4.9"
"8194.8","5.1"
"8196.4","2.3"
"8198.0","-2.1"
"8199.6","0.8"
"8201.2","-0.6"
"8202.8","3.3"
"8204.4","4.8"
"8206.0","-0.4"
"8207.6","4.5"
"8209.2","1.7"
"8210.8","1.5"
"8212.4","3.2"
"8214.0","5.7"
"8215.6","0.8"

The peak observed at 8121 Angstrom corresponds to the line [O II] 3727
